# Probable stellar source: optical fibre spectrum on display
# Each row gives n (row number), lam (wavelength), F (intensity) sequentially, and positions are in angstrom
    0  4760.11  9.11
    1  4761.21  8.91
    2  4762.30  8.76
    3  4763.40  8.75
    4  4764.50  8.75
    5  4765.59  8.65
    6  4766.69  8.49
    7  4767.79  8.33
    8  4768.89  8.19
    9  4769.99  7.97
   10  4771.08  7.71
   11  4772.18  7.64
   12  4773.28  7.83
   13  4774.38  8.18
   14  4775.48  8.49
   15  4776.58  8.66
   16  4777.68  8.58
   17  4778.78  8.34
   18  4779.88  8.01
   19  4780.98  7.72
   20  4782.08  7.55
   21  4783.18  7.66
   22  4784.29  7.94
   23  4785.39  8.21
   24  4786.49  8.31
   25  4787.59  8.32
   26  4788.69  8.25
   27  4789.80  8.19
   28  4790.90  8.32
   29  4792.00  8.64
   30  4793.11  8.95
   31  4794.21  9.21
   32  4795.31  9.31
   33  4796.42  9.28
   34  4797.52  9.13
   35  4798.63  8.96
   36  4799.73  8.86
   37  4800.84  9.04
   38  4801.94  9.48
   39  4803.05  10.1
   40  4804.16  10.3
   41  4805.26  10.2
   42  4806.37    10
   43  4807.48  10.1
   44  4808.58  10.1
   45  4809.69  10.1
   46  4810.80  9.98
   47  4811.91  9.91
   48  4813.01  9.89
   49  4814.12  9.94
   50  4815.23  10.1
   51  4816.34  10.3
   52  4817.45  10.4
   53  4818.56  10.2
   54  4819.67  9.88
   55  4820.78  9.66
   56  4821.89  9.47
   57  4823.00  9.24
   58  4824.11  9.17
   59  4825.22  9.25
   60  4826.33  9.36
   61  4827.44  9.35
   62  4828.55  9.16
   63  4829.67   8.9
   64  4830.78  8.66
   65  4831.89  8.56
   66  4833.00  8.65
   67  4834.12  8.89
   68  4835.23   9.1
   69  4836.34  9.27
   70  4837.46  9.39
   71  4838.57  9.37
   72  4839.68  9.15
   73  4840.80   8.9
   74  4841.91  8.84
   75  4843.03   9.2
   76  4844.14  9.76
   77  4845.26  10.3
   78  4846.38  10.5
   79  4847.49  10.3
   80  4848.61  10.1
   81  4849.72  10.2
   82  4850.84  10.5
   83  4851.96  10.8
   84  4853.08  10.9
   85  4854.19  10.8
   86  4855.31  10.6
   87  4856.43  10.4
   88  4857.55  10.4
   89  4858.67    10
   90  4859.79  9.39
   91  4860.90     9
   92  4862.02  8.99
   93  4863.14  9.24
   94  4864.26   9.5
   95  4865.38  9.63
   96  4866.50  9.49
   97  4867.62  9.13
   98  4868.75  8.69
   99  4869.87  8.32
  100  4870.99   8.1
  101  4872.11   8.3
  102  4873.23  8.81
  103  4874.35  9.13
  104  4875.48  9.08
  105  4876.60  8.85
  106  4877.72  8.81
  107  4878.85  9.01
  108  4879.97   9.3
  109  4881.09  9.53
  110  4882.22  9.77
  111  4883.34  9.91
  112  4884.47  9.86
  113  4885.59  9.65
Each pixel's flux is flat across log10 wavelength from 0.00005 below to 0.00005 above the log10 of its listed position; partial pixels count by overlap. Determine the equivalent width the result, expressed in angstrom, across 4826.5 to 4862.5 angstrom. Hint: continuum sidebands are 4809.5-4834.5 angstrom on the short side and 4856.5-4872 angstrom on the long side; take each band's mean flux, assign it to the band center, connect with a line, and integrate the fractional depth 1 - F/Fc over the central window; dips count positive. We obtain -1.1 angstrom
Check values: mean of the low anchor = 9.52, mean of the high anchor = 9.23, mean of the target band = 9.64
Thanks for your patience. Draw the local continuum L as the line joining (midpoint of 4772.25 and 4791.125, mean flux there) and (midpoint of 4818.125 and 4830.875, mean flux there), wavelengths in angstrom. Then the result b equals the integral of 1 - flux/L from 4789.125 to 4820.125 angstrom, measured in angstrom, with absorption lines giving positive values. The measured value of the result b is -2.8 angstrom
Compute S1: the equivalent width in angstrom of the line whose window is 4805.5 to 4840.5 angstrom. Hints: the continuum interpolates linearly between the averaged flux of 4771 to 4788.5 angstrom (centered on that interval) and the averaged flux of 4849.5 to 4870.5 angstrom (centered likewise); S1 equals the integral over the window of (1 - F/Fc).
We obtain -2.2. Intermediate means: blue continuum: 8.09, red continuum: 9.77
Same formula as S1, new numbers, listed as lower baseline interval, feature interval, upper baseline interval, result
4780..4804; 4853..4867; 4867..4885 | -1.4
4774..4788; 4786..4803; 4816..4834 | -0.7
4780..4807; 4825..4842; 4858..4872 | -0.1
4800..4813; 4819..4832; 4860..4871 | 0.5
